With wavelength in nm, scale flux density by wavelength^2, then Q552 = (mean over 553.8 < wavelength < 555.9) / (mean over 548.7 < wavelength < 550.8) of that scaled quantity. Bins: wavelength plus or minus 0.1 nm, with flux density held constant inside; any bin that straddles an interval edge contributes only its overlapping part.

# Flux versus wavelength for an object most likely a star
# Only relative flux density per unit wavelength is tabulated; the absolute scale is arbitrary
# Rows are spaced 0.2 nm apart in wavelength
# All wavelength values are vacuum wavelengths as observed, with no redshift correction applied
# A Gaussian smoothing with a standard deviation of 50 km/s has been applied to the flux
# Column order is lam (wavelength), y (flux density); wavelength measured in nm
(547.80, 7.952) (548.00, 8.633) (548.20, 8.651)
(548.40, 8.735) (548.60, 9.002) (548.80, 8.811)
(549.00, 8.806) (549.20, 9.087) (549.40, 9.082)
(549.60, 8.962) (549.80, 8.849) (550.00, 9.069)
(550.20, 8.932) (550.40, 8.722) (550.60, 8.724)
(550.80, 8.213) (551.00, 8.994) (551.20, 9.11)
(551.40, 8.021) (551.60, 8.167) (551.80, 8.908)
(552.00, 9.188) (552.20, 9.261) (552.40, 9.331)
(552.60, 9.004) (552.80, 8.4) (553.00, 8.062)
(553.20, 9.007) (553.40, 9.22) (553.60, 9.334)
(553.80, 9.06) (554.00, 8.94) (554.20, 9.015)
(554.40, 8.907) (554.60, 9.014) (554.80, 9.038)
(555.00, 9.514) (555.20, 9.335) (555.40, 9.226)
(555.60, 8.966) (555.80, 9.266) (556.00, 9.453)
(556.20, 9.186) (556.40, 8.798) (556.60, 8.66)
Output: 1.0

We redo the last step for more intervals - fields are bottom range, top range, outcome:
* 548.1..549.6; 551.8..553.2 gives 1.01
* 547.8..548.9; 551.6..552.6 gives 1.06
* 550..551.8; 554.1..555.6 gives 1.07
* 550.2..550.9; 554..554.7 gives 1.06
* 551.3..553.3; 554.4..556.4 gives 1.06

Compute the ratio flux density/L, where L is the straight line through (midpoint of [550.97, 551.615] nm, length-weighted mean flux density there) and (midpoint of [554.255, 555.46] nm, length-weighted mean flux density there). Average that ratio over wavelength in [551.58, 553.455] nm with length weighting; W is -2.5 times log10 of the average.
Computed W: -0.01 mag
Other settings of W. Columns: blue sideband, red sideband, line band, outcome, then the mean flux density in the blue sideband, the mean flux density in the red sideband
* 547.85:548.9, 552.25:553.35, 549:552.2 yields -0.006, 8.73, 8.8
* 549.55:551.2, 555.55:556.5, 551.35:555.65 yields 0.005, 8.82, 9.14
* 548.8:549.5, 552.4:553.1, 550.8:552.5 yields -0.014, 8.97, 8.61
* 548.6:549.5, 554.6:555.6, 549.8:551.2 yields 0.026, 8.95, 9.22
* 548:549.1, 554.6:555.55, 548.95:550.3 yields -0.014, 8.79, 9.23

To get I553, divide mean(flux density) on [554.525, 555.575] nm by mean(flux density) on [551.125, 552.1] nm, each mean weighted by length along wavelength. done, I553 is 1.06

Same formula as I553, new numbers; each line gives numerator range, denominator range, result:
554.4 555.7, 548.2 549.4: 1.03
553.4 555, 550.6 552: 1.05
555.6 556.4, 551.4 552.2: 1.05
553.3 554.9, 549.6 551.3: 1.03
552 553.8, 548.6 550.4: 1.00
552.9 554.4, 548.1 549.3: 1.01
